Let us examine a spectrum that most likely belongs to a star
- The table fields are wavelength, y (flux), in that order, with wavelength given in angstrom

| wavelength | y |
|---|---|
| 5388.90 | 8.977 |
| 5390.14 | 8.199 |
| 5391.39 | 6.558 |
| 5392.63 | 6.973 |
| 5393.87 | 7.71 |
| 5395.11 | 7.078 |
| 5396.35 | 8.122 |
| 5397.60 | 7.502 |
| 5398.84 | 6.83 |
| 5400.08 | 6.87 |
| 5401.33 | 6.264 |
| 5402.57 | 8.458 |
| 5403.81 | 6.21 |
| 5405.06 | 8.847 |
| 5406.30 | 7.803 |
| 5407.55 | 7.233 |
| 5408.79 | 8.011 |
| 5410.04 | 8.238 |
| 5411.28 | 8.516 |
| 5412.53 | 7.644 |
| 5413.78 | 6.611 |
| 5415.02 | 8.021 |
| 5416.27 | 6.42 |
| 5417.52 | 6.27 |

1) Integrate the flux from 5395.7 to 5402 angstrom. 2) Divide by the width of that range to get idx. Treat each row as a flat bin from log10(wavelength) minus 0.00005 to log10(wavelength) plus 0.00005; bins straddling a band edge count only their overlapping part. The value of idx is 7.13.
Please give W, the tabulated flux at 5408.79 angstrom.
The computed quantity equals 8.011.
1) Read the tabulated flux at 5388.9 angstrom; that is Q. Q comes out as 8.977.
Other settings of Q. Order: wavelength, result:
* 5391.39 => 6.558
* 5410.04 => 8.238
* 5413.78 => 6.611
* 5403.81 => 6.21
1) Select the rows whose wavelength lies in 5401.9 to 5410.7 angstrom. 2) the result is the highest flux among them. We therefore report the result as 8.847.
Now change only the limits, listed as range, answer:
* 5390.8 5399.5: 8.122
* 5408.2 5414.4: 8.516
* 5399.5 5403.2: 8.458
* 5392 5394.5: 7.71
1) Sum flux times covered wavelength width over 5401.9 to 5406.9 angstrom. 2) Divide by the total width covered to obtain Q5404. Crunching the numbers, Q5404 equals 7.82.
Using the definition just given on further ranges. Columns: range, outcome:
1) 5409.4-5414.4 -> 7.75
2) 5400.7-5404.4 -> 6.99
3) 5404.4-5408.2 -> 7.95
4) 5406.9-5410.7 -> 7.84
